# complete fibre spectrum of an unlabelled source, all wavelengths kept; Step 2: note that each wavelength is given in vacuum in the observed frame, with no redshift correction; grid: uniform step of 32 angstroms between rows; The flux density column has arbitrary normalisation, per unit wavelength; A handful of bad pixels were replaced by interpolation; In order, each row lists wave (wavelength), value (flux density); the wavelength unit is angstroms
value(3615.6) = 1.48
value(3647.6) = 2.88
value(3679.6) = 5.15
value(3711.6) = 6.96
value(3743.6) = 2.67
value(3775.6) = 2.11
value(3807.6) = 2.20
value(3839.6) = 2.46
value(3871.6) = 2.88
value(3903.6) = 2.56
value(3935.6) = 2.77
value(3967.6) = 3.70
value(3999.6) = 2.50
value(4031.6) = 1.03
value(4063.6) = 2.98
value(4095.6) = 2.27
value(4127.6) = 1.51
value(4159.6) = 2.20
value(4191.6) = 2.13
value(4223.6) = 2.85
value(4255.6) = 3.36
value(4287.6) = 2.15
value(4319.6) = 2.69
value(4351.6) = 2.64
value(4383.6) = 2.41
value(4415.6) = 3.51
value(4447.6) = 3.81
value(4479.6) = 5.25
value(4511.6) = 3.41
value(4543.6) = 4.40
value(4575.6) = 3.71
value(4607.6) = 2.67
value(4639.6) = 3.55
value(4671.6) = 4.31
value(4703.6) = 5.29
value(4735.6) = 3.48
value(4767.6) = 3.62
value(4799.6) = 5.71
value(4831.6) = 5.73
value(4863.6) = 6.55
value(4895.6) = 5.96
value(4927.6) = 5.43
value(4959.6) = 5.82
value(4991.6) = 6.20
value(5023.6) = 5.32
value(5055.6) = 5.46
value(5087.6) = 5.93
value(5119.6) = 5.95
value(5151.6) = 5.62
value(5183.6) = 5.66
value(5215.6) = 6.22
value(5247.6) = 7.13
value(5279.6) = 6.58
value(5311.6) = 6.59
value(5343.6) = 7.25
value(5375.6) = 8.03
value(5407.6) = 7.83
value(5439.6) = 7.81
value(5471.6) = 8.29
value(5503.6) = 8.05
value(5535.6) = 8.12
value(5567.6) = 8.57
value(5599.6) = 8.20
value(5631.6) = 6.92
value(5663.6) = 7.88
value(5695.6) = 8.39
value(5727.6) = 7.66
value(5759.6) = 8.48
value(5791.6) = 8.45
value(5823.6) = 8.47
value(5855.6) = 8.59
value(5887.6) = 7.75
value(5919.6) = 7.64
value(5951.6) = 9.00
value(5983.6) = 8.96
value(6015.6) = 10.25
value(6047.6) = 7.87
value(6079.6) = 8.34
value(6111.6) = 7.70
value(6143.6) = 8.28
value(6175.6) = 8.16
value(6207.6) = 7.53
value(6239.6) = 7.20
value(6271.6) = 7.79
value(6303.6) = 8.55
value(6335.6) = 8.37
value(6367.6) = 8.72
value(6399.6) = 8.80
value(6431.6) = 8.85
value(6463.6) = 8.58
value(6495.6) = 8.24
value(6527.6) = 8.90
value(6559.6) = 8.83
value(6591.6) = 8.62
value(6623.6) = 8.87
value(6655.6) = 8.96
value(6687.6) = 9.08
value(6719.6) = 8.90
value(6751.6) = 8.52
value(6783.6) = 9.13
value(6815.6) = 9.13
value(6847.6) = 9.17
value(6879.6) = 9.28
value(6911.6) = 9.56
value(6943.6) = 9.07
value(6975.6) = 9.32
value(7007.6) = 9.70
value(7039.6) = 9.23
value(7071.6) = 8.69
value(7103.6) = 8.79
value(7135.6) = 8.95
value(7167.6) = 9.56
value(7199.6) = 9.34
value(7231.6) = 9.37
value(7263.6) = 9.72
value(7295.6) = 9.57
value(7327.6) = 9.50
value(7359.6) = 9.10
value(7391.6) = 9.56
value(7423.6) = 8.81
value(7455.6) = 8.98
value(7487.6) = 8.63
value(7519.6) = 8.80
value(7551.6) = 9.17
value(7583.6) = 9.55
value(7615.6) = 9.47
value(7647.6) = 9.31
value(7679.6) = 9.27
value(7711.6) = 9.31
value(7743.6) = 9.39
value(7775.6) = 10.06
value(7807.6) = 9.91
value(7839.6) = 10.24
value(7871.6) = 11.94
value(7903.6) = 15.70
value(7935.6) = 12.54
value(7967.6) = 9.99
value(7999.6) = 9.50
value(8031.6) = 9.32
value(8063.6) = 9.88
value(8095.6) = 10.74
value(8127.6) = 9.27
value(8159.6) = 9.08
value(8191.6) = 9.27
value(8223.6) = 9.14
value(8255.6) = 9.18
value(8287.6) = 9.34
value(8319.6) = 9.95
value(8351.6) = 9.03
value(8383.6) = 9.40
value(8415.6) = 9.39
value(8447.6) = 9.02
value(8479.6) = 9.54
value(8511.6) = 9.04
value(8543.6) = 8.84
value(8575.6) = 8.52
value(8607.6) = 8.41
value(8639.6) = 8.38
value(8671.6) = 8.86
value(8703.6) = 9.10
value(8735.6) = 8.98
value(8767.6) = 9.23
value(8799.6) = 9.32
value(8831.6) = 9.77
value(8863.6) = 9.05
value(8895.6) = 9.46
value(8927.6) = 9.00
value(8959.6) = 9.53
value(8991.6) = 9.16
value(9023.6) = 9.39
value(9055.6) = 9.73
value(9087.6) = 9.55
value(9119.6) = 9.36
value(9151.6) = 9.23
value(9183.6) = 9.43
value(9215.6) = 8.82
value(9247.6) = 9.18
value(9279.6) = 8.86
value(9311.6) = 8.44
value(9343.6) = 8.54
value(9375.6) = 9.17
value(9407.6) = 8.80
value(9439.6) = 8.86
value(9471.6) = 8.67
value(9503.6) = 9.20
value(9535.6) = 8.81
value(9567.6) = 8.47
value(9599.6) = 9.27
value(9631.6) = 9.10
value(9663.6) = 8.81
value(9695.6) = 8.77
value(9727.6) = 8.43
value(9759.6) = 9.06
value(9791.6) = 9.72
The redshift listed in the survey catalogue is 0.203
